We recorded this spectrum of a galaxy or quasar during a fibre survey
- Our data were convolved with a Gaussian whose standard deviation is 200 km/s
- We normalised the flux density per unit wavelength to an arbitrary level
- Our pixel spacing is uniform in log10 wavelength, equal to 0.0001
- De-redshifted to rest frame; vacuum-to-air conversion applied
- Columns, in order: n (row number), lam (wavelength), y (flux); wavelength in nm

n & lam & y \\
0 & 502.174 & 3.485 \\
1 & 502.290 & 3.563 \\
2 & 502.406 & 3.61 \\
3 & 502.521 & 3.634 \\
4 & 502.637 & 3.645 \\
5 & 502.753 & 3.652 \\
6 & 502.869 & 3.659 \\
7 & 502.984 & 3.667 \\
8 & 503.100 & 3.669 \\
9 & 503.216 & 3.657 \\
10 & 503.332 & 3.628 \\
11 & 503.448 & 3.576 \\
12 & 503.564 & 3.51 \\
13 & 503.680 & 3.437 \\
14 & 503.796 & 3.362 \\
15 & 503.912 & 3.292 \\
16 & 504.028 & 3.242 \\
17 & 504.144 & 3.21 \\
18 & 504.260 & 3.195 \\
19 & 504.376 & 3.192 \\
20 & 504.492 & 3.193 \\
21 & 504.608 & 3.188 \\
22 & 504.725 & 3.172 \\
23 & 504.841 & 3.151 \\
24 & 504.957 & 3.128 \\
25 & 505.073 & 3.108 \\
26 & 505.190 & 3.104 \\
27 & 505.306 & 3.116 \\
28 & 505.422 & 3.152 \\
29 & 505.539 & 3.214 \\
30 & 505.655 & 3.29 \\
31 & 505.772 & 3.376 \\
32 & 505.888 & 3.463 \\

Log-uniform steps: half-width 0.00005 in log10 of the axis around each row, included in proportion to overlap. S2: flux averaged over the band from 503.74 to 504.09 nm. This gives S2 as 3.3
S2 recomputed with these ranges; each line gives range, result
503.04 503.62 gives 3.6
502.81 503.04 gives 3.67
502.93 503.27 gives 3.66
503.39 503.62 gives 3.54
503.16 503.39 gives 3.64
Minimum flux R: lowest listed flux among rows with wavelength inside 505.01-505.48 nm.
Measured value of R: 3.104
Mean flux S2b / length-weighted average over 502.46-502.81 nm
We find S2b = 3.65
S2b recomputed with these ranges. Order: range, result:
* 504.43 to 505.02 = 3.17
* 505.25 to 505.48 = 3.14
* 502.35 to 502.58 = 3.63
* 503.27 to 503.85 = 3.5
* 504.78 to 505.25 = 3.13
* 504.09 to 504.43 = 3.2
